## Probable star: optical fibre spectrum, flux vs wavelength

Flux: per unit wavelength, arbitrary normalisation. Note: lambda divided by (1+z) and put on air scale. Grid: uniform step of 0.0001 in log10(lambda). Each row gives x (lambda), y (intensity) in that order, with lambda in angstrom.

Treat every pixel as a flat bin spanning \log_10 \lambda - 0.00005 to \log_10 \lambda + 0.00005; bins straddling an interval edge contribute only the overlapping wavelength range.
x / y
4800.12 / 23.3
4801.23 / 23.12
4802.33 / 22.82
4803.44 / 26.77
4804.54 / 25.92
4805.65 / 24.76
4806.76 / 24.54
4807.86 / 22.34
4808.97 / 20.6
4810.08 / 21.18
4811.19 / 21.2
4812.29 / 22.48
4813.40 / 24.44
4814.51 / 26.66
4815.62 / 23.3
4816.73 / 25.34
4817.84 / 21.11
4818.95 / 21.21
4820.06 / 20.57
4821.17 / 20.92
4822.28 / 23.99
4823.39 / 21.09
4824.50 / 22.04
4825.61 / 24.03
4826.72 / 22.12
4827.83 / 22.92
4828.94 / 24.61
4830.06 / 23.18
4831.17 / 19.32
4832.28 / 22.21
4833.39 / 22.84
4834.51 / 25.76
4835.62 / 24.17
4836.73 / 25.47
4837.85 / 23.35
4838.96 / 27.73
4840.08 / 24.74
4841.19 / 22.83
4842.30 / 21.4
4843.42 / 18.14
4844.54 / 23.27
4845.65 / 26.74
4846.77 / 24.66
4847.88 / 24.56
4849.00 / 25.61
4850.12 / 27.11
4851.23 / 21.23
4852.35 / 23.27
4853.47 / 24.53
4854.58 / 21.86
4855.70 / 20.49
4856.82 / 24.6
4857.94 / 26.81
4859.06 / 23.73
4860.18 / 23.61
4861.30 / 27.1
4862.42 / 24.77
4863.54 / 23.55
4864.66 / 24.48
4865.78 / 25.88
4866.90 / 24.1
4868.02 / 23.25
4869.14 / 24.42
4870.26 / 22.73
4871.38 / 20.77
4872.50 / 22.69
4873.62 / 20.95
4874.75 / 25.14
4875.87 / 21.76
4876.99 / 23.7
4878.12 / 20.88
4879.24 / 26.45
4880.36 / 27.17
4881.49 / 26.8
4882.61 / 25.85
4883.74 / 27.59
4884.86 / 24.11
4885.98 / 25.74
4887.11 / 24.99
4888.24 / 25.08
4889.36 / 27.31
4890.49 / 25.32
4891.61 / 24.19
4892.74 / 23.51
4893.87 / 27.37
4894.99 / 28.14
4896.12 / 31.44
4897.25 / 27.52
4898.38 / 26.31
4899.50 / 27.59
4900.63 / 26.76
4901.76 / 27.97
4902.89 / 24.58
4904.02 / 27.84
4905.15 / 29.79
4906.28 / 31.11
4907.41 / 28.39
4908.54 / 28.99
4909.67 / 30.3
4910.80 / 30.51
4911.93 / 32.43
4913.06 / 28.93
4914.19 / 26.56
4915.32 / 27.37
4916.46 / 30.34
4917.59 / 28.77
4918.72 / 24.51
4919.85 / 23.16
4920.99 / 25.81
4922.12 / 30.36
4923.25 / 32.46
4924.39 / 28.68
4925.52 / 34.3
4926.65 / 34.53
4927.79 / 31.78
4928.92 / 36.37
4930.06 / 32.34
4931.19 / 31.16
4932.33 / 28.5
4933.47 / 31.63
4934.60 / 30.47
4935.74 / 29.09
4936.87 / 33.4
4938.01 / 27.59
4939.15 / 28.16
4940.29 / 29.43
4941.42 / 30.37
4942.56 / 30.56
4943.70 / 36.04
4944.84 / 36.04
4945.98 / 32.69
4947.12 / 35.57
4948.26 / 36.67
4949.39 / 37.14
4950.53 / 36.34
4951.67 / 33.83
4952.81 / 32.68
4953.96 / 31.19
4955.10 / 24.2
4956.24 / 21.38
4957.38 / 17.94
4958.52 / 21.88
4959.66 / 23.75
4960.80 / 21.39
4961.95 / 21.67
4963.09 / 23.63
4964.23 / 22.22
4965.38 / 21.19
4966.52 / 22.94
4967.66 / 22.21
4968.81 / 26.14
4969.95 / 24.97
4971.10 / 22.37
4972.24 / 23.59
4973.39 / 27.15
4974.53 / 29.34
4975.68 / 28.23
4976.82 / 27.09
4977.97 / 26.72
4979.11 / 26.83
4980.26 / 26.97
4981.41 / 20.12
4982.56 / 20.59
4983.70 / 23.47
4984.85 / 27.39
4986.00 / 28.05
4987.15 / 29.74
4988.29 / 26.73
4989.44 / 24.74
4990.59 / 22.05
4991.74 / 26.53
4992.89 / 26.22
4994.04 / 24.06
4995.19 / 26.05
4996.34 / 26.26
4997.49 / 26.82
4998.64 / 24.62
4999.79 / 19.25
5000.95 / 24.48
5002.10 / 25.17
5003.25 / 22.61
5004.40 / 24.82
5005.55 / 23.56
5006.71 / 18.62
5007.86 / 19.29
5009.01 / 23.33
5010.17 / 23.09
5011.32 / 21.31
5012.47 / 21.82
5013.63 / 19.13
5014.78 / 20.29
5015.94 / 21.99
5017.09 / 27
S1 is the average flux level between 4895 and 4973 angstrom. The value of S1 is 28.6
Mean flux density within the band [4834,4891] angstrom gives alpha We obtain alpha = 24.3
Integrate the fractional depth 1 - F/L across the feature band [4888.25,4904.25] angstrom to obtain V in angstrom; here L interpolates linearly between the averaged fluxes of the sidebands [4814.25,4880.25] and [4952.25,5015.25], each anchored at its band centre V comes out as -2.0 angstrom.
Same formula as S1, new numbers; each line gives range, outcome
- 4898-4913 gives 28.7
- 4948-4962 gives 27.7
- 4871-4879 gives 22.5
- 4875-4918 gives 27.1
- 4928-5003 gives 27.3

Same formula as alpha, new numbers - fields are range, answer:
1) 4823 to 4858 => 23.5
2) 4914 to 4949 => 30.9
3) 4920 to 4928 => 30.7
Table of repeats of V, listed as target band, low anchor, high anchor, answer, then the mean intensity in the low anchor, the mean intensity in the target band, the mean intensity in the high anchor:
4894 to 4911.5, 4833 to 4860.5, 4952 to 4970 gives -3.38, 23.9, 28.5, 23.8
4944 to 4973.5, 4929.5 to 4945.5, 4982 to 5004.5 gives 1.89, 31.1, 27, 25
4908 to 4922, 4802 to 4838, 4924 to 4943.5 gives 0.77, 23.1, 28.2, 31.2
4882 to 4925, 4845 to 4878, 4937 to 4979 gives -3.43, 23.9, 27.6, 27.7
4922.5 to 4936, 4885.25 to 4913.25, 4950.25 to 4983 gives -2.72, 27.6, 31.8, 25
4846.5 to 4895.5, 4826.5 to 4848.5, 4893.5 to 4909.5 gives 2.76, 23.5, 24.5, 28.2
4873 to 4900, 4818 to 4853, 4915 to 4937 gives 1.57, 23.2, 25.6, 30.2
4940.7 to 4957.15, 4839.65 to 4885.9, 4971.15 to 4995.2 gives -4.51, 24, 32.2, 25.7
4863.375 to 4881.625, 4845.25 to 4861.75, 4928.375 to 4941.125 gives 1.48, 24.3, 23.7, 30.7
